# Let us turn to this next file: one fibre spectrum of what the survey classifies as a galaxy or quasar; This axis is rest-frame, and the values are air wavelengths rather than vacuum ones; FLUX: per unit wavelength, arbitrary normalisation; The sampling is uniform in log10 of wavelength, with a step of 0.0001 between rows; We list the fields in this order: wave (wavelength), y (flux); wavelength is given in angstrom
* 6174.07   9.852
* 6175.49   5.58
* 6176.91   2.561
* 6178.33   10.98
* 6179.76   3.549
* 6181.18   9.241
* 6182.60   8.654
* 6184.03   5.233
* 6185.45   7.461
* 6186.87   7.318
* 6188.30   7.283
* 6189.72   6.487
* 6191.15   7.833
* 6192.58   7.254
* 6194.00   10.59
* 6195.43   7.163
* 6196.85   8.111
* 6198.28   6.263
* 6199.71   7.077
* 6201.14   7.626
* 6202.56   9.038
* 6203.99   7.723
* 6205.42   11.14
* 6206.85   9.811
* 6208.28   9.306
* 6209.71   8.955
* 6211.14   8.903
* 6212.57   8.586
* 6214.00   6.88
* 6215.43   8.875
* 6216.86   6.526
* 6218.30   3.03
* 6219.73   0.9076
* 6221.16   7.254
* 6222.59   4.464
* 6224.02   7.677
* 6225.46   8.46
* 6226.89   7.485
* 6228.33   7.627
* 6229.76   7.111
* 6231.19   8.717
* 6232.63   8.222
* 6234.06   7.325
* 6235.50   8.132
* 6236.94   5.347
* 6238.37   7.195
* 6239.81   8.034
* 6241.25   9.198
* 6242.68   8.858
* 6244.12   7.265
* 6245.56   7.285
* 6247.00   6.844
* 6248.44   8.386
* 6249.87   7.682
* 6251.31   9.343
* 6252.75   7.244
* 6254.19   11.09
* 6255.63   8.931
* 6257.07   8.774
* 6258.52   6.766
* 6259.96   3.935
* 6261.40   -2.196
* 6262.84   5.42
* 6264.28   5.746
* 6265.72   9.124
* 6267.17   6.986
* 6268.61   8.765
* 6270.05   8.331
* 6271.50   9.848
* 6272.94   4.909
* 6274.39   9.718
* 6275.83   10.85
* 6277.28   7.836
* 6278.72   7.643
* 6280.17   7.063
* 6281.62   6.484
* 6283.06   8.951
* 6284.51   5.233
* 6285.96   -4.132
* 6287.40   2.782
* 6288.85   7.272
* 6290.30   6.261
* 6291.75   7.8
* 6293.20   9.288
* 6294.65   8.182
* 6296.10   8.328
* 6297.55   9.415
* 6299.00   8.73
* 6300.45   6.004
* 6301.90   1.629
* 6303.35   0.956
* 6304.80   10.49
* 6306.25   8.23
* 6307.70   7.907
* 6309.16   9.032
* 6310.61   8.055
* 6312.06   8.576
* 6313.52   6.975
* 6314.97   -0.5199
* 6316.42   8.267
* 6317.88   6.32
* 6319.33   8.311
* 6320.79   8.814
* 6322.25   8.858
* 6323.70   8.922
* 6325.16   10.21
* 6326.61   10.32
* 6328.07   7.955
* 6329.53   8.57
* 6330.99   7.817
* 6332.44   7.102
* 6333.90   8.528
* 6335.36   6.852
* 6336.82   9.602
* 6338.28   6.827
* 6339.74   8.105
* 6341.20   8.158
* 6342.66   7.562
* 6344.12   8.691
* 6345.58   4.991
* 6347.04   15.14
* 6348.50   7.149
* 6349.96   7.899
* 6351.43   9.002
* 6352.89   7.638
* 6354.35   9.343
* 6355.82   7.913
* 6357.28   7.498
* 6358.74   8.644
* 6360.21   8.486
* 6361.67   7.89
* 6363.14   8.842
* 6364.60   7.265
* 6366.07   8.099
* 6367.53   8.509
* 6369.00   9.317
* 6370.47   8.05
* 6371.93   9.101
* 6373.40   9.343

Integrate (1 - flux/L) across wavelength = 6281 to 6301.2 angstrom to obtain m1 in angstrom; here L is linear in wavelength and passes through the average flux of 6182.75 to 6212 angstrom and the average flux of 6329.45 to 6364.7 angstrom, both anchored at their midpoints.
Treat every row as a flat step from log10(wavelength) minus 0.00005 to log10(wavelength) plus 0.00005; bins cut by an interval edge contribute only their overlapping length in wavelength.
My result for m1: 4.20 angstrom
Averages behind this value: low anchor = 8.04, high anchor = 8.23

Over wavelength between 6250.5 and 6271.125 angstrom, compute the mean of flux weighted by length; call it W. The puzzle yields 7.07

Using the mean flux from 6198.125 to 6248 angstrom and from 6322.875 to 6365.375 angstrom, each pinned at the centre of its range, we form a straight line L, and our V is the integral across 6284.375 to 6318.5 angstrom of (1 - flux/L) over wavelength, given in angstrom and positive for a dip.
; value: 7.5 angstrom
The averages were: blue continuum 7.54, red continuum 8.38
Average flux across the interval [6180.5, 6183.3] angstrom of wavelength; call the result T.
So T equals 8.96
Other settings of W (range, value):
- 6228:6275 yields 7.45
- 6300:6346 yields 7.47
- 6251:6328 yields 7.13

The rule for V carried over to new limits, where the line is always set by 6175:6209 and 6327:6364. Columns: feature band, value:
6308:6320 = 1.81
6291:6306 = 1.78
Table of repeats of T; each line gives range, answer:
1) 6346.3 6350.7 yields 10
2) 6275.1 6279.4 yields 8.8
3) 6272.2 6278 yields 8.34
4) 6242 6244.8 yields 8.05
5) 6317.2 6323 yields 8.1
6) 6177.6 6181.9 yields 7.9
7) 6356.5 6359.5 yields 8.08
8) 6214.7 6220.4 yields 4.87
